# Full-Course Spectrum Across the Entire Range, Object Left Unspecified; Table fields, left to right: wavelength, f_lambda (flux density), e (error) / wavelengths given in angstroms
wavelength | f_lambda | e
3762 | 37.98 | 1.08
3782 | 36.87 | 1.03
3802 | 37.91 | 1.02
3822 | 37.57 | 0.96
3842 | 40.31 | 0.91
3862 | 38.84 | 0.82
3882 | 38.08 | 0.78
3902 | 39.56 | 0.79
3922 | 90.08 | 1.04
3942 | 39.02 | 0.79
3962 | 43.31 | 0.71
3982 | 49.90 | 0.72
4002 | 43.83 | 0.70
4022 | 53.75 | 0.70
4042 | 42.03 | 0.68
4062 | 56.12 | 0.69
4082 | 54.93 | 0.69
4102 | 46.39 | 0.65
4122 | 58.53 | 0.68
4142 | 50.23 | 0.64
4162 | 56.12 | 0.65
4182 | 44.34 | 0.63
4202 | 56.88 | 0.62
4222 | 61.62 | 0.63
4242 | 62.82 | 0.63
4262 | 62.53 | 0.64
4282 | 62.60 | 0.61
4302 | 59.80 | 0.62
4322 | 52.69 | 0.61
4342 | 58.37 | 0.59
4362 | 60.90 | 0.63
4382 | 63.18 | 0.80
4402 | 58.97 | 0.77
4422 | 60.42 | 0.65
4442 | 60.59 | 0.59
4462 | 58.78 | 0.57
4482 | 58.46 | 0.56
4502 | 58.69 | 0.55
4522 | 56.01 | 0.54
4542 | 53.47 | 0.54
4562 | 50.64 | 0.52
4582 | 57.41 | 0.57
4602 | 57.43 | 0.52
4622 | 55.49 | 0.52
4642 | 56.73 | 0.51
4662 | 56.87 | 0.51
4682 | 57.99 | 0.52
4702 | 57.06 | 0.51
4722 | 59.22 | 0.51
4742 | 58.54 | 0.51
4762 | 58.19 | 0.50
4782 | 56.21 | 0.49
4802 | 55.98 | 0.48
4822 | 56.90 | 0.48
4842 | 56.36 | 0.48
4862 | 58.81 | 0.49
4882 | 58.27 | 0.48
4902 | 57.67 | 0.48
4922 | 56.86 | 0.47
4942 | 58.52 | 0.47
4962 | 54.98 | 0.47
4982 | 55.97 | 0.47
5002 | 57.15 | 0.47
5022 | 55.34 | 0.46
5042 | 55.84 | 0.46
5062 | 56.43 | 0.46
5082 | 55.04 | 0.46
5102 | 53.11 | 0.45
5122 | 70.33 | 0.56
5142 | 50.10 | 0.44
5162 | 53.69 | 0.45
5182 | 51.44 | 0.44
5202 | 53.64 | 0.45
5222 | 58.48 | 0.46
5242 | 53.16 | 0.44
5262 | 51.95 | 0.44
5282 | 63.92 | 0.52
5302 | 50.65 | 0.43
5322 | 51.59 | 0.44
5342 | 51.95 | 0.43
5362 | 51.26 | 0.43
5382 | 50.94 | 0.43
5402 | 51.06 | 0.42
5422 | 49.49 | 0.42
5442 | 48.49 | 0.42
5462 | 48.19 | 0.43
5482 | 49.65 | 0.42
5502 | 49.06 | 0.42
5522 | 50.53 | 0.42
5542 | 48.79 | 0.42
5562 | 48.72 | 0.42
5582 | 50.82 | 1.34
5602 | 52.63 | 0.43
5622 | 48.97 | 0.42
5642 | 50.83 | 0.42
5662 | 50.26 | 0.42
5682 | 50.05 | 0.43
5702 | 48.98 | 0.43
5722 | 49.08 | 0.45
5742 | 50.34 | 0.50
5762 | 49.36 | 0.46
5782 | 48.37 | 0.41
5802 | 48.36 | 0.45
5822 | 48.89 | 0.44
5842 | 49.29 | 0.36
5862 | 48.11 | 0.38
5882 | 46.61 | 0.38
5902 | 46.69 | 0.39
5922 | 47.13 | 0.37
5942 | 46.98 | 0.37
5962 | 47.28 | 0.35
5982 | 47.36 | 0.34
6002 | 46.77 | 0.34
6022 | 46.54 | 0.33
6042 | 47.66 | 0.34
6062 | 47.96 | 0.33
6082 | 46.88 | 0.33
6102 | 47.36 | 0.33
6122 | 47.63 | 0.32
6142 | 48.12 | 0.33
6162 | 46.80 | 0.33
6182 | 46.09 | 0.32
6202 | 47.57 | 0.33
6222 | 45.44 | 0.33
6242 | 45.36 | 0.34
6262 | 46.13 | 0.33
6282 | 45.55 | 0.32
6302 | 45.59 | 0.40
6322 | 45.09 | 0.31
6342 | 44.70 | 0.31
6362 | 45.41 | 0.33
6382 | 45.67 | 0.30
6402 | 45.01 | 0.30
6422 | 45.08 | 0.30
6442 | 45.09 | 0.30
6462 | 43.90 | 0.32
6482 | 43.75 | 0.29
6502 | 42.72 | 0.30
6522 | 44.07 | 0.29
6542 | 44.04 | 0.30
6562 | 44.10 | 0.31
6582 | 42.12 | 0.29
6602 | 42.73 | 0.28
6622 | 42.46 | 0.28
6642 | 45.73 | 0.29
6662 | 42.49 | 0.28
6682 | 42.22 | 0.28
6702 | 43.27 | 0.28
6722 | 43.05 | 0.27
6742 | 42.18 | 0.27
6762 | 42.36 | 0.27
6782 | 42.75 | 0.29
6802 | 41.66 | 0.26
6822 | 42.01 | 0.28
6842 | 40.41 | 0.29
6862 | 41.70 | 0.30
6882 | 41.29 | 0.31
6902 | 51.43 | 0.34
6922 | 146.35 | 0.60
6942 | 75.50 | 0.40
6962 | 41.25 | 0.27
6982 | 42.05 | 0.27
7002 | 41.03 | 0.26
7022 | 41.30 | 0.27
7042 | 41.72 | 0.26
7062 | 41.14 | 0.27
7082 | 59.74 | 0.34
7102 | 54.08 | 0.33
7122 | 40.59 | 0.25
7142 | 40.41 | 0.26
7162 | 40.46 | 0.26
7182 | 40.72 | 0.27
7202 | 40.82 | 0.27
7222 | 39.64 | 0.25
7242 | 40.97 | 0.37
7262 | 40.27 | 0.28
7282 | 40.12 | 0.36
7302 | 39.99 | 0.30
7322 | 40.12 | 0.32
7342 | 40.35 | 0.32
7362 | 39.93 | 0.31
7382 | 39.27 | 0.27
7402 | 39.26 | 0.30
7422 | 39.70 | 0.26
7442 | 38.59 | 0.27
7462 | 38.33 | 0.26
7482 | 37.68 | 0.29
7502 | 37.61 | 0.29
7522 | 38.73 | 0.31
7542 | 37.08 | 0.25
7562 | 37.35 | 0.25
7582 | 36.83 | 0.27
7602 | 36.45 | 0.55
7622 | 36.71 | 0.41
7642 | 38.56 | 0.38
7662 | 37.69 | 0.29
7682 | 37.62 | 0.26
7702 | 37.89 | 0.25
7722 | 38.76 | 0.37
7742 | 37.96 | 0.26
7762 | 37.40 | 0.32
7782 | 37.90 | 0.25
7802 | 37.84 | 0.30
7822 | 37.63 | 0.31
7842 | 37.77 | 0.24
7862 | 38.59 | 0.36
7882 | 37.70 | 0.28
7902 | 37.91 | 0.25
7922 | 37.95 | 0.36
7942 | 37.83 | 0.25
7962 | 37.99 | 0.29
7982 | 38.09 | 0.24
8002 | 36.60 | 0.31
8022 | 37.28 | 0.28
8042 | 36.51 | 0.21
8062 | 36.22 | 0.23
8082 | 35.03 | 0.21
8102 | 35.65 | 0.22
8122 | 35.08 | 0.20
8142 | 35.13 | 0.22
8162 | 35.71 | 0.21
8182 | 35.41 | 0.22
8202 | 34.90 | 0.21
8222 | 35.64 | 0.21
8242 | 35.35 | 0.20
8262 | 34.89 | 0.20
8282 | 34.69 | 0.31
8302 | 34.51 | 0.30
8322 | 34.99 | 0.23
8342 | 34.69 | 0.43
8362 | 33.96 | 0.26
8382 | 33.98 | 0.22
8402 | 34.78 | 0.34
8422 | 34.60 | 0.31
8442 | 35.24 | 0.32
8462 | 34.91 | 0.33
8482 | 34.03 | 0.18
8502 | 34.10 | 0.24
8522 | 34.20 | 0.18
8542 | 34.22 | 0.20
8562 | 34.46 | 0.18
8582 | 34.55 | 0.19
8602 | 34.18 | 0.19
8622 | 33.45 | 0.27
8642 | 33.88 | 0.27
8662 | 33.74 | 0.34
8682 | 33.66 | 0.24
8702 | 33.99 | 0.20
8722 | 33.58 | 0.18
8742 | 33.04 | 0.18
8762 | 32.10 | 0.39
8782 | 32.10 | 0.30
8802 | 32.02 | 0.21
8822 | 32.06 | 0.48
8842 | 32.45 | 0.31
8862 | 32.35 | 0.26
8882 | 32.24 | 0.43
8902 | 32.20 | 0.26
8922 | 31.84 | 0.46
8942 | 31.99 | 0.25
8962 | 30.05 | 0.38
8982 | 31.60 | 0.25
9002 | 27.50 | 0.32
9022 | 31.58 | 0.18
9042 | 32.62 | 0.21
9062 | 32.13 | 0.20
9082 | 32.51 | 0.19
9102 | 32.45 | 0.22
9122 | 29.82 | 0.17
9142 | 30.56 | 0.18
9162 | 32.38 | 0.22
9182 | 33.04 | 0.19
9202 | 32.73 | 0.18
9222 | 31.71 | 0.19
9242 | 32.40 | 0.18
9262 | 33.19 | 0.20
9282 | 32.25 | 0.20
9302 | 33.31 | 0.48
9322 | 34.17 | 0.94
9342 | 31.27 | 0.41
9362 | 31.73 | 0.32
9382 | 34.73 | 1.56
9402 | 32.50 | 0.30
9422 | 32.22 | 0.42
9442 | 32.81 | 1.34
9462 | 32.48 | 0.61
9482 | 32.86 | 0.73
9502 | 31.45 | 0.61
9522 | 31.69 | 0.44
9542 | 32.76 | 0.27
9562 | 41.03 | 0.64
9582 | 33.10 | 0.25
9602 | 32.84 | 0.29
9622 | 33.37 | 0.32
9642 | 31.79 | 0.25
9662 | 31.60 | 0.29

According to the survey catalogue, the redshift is 0.054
